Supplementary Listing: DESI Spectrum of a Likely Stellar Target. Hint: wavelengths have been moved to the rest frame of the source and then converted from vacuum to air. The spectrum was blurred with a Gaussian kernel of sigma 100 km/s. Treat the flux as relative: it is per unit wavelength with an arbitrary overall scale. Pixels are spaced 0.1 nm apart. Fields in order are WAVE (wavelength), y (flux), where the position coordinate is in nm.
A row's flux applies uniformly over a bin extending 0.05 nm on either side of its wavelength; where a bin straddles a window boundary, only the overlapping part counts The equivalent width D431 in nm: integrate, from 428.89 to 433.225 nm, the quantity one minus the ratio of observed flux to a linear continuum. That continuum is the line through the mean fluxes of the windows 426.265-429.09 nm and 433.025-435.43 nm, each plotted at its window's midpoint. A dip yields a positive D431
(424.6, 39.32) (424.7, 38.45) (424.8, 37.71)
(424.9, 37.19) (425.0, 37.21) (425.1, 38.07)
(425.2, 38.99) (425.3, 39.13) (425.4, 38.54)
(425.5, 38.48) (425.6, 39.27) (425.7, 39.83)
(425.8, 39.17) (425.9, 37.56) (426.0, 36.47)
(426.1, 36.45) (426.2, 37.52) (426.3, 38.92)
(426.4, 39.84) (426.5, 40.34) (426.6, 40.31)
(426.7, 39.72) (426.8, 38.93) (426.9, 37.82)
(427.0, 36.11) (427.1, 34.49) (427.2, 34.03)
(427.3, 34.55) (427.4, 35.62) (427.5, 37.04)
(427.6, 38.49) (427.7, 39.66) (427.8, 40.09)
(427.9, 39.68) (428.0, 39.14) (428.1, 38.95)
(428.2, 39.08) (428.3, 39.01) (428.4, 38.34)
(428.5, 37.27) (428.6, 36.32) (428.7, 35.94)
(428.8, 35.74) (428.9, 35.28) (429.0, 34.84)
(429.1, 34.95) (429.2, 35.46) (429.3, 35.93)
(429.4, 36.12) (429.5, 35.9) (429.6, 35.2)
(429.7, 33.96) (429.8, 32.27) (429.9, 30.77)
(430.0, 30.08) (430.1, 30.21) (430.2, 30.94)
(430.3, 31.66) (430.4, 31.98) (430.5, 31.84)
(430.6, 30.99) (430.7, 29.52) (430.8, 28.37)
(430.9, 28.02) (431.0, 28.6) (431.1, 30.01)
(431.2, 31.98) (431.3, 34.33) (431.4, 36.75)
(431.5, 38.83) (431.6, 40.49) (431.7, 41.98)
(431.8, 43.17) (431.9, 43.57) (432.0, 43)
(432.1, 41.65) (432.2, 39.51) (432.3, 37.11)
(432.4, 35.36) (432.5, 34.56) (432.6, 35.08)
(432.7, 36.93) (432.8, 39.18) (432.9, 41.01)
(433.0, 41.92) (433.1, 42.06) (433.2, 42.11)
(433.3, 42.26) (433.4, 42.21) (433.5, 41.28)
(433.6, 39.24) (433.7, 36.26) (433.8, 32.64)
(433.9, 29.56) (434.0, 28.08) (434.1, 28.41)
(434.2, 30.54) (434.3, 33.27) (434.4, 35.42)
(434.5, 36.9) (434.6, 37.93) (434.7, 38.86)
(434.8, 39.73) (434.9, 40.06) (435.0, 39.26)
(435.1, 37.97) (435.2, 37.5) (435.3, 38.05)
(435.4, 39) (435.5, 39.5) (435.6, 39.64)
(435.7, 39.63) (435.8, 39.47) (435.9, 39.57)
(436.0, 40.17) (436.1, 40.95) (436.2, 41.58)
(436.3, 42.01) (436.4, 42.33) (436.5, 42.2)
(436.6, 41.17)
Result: 0.21 nm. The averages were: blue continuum 37.7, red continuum 37.1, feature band 35.5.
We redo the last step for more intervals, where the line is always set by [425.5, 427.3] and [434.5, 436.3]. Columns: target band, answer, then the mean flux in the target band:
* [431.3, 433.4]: -0.05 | 39.8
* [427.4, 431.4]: 0.41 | 34.5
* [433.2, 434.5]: 0.13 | 35.3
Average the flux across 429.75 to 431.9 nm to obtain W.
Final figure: 33.2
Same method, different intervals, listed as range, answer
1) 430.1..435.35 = 36.2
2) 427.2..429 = 37.5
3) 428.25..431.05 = 33.4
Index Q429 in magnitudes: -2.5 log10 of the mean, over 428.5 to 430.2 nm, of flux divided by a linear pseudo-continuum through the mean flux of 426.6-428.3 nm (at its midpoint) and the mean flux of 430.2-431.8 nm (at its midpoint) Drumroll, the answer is 0.03 mag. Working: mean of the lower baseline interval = 37.8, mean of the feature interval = 34.3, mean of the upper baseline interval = 33.3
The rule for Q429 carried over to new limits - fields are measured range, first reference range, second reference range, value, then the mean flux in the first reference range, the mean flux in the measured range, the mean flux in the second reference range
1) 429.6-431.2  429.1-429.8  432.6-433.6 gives 0.19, 35.2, 30.8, 40.6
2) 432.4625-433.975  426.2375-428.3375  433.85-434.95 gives -0.10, 38.2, 38.3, 34.4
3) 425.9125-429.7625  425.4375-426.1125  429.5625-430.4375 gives -0.06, 38.3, 37.2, 31.8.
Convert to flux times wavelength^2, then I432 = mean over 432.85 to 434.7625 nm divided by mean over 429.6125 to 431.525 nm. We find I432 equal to 1.2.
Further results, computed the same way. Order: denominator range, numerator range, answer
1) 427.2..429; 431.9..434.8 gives 1.02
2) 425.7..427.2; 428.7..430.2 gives 0.91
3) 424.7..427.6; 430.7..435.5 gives 1.01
